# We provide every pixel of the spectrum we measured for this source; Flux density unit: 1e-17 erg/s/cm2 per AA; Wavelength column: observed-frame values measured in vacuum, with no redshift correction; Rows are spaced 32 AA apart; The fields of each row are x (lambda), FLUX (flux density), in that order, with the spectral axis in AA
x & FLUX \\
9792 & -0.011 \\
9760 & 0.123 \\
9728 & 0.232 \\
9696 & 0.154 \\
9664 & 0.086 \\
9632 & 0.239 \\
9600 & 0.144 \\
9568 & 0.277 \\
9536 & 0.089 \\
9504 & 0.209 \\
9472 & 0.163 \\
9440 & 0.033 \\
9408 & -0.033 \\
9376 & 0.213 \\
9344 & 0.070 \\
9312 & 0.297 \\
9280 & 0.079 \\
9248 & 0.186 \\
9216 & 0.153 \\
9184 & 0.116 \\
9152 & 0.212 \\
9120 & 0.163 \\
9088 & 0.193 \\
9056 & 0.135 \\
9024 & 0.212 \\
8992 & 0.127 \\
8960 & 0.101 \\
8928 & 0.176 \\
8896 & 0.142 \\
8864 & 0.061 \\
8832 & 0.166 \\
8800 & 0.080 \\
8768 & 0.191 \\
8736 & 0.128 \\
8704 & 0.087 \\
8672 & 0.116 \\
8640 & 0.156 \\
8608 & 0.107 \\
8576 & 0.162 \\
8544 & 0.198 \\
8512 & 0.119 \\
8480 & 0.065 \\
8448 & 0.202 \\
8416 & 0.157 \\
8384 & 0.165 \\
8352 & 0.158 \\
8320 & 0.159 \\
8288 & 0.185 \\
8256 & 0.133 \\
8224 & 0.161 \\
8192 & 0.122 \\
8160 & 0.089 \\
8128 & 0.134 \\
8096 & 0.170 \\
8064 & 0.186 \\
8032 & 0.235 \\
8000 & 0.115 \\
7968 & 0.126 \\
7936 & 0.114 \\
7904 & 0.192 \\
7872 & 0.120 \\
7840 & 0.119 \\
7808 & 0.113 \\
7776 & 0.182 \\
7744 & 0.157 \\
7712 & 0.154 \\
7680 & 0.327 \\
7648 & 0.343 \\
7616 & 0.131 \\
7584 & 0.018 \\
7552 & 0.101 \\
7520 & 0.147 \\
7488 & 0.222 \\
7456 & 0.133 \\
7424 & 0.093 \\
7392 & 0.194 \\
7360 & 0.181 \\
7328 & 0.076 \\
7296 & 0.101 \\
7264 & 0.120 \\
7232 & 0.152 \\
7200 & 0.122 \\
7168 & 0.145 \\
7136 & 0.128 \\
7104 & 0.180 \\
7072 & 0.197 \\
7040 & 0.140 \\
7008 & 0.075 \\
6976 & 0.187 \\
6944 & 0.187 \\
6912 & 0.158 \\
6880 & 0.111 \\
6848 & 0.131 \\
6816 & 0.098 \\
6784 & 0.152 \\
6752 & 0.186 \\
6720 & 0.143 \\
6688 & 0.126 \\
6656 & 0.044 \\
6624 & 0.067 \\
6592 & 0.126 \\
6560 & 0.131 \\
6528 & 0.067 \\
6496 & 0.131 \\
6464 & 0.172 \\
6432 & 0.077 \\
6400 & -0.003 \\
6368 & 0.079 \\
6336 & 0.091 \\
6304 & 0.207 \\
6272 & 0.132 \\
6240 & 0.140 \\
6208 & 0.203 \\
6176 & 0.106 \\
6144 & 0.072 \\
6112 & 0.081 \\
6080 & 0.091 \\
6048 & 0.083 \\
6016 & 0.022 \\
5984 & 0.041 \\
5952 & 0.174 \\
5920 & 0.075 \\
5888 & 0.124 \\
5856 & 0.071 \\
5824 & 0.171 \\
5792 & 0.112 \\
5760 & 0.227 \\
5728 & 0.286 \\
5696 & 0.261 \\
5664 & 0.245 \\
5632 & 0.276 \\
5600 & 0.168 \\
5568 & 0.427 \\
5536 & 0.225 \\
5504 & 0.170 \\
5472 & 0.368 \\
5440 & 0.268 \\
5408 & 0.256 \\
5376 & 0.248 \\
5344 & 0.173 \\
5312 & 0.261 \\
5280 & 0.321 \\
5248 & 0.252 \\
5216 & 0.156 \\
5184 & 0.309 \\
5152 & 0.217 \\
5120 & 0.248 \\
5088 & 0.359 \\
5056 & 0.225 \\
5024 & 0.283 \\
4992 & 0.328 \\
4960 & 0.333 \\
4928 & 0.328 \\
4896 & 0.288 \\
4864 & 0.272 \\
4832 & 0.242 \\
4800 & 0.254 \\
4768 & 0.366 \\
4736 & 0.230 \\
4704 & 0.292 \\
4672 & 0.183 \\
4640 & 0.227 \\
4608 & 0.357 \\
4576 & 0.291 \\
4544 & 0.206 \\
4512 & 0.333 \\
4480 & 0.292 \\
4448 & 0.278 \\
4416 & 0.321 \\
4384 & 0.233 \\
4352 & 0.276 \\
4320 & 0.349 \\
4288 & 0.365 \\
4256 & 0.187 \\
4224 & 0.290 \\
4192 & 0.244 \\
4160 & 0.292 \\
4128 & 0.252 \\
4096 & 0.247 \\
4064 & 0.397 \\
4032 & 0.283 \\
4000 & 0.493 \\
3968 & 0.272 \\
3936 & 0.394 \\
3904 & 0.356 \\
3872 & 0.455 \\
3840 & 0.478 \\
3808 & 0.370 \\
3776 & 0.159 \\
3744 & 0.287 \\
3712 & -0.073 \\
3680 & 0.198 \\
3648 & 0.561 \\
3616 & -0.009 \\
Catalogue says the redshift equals 1.06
